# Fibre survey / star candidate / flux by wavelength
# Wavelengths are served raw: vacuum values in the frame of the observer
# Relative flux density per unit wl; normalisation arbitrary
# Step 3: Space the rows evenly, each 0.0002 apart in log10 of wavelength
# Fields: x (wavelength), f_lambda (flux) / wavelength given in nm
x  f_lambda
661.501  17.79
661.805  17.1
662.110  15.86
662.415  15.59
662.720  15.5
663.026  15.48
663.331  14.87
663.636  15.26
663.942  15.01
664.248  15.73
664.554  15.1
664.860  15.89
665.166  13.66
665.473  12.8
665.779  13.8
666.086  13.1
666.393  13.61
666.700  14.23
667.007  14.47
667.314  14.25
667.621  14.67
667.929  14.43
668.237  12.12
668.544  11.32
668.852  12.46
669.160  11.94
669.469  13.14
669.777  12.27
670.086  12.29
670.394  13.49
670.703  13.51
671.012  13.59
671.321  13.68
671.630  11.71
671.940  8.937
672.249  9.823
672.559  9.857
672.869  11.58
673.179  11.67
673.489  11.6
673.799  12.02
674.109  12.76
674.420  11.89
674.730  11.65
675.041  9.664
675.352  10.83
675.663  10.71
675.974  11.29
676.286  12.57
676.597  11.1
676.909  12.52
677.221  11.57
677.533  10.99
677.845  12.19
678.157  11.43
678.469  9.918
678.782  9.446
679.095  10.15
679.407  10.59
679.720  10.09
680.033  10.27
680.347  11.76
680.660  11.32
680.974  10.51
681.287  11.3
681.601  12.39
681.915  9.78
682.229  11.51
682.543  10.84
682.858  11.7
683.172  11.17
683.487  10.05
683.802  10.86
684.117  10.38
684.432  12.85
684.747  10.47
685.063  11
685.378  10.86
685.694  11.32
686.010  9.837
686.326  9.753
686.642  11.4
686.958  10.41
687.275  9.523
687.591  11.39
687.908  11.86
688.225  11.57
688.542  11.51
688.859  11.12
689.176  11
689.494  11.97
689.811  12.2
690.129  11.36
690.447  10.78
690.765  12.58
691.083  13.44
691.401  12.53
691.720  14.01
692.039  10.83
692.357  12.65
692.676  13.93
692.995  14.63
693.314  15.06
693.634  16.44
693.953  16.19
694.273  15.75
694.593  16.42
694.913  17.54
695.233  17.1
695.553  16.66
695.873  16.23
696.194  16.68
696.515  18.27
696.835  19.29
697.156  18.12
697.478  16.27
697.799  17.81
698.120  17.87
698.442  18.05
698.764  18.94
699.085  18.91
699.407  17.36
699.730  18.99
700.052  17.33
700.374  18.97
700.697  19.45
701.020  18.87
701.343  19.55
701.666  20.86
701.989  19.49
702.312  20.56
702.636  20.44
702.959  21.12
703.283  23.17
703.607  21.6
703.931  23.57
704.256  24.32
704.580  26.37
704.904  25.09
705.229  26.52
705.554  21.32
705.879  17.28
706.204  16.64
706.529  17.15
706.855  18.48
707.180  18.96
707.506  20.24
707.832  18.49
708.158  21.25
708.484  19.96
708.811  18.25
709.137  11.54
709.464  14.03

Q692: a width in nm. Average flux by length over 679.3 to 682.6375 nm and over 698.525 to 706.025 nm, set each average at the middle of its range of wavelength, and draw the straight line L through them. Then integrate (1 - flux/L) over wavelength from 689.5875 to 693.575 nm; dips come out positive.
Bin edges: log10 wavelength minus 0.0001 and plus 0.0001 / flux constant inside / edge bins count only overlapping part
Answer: 0.751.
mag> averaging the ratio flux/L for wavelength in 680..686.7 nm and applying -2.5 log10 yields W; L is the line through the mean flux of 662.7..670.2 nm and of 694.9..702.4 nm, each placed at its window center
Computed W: 0.42 mag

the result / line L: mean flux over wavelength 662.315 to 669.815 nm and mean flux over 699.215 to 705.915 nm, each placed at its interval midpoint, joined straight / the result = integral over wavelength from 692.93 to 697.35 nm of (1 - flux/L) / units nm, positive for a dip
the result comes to 0.653 nm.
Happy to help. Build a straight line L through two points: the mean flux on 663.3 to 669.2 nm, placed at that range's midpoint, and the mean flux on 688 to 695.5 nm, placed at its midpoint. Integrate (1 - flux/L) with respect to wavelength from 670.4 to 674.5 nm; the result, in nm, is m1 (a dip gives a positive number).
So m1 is 0.61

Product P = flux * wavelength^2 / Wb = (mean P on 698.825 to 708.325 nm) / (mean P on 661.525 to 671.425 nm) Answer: 1.61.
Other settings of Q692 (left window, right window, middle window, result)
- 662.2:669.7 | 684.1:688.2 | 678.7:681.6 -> 0.270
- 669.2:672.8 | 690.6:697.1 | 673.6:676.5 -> 0.258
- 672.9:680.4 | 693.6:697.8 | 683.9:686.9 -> 0.651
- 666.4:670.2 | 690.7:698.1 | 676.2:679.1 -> 0.587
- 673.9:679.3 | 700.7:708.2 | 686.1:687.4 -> 0.394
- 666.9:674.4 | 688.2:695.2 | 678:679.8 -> 0.354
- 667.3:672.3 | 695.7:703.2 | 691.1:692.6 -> 0.391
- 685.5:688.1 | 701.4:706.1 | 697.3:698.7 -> 0.051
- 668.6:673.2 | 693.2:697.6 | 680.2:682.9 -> 0.555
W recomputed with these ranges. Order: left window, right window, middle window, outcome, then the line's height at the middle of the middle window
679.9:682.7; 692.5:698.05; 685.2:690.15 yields 0.23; 13.6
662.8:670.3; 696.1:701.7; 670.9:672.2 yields 0.23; 14.5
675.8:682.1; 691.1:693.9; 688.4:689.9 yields 0.14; 13.2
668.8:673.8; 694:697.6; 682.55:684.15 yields 0.31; 14.5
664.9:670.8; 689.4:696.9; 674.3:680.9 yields 0.24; 13.8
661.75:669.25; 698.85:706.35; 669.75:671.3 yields 0.16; 15.2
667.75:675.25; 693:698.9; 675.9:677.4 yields 0.11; 13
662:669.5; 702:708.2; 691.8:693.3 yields 0.39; 18.9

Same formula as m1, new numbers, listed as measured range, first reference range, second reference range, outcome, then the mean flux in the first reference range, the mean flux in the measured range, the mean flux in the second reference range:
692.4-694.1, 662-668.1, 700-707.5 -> 0.361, 14.6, 15.1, 20.8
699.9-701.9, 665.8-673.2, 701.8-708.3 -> 0.092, 12.6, 19.2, 21.1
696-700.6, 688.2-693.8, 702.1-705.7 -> 0.110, 12.7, 18.1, 23.1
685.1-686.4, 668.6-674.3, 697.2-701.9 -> 0.405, 12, 10.5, 18.5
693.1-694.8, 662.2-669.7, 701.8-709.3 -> 0.243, 14.1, 16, 20.5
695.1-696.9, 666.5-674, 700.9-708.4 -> 0.147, 12.5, 17.3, 20.9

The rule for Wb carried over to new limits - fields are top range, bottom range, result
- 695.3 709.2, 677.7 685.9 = 1.89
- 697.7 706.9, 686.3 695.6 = 1.60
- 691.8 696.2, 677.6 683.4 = 1.47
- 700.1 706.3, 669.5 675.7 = 1.99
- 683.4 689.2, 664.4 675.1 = 0.90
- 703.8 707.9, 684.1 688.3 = 2.05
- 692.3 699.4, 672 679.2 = 1.60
